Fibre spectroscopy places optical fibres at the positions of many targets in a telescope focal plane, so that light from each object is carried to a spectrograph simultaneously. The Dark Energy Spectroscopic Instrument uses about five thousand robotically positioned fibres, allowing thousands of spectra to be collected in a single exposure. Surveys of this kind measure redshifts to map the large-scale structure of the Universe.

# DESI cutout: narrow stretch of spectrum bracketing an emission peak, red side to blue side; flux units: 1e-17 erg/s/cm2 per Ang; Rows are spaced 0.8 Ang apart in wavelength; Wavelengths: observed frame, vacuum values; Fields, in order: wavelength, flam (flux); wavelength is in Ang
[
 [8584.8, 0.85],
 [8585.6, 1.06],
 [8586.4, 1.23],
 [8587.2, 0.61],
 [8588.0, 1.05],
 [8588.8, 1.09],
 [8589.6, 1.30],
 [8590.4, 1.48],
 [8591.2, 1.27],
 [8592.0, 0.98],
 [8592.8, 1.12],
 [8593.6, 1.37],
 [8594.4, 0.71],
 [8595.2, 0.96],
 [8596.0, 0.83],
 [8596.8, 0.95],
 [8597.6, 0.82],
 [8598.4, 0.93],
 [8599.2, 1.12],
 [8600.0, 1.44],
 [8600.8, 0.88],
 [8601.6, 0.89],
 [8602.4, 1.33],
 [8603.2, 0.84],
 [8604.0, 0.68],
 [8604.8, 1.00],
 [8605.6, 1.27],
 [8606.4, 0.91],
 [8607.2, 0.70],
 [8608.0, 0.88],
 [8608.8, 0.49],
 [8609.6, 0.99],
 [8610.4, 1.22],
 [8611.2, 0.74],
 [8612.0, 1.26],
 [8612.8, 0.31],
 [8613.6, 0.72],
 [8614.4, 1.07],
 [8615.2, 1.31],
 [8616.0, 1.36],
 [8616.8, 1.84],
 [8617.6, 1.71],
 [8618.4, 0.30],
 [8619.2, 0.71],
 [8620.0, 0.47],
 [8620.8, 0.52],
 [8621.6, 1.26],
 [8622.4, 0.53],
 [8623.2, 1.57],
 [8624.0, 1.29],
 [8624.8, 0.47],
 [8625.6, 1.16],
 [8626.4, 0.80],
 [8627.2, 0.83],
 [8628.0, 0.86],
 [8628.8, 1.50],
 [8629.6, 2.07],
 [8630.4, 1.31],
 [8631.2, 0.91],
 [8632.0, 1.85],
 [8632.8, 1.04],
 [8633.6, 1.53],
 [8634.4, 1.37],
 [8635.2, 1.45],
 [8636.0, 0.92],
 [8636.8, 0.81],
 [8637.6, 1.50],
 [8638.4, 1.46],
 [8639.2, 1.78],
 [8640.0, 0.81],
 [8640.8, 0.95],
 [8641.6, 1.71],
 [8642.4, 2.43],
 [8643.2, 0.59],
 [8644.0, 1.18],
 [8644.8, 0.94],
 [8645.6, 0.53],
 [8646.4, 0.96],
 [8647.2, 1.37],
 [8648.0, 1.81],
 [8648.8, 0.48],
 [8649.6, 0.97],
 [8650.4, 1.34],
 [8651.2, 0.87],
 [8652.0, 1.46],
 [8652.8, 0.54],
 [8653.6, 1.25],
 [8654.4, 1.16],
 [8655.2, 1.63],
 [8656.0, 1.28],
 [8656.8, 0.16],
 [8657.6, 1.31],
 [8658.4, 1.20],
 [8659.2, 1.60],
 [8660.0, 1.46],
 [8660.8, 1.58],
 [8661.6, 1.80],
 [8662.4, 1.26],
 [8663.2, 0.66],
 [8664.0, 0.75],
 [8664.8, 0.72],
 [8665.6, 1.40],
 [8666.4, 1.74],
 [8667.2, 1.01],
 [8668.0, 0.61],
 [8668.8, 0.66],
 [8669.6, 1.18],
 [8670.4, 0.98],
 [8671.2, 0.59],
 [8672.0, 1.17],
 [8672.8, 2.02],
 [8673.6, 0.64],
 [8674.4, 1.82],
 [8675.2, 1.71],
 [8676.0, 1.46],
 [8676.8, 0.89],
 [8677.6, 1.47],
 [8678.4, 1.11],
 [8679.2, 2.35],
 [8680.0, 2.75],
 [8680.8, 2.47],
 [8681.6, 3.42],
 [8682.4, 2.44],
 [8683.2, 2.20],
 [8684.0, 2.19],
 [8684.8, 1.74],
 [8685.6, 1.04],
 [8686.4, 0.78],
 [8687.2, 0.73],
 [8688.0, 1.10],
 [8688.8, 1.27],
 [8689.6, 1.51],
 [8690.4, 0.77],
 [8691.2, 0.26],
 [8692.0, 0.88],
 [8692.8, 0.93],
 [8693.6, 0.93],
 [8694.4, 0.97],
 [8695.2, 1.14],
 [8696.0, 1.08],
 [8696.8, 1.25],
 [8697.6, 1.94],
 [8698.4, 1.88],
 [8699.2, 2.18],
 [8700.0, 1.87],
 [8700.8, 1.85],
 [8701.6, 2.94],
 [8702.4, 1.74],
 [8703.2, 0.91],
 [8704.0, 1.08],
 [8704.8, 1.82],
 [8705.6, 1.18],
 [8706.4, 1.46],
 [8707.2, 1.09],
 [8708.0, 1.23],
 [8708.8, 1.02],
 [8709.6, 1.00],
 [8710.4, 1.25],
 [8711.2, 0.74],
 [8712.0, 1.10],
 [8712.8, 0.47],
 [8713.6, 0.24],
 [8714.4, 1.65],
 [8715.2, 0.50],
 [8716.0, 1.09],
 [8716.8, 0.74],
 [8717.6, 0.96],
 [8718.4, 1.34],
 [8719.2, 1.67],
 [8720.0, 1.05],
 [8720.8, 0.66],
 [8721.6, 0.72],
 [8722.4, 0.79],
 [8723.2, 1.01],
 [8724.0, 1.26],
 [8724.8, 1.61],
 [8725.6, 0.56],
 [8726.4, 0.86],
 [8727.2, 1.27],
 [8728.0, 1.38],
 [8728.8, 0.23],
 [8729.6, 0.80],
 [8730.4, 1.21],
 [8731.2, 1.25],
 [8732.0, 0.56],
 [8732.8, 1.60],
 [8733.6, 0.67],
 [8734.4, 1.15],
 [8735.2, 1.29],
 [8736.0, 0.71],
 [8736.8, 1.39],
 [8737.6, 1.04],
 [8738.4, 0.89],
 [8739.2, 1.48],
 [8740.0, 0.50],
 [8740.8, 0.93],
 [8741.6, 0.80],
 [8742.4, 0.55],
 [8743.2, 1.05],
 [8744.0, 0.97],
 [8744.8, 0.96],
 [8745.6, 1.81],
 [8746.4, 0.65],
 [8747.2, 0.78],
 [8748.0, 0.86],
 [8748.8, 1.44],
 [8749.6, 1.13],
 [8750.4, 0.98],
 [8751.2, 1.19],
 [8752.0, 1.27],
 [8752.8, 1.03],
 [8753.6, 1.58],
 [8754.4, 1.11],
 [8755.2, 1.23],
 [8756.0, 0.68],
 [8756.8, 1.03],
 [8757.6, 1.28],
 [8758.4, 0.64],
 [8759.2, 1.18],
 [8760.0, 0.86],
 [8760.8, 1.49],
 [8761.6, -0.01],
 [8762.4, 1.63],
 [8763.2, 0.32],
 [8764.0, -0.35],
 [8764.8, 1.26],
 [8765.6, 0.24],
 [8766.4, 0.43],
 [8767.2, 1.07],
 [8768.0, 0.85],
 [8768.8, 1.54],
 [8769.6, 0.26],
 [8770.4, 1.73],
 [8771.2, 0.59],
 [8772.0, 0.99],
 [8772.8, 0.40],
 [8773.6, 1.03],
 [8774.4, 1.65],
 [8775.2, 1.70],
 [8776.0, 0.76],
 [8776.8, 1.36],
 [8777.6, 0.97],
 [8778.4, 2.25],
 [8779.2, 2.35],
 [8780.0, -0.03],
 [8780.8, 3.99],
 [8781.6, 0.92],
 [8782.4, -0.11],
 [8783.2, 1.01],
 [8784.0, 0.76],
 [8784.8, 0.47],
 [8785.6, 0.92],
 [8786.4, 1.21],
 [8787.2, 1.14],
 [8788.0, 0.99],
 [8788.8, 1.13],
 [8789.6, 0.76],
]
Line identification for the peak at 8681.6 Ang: [S II]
